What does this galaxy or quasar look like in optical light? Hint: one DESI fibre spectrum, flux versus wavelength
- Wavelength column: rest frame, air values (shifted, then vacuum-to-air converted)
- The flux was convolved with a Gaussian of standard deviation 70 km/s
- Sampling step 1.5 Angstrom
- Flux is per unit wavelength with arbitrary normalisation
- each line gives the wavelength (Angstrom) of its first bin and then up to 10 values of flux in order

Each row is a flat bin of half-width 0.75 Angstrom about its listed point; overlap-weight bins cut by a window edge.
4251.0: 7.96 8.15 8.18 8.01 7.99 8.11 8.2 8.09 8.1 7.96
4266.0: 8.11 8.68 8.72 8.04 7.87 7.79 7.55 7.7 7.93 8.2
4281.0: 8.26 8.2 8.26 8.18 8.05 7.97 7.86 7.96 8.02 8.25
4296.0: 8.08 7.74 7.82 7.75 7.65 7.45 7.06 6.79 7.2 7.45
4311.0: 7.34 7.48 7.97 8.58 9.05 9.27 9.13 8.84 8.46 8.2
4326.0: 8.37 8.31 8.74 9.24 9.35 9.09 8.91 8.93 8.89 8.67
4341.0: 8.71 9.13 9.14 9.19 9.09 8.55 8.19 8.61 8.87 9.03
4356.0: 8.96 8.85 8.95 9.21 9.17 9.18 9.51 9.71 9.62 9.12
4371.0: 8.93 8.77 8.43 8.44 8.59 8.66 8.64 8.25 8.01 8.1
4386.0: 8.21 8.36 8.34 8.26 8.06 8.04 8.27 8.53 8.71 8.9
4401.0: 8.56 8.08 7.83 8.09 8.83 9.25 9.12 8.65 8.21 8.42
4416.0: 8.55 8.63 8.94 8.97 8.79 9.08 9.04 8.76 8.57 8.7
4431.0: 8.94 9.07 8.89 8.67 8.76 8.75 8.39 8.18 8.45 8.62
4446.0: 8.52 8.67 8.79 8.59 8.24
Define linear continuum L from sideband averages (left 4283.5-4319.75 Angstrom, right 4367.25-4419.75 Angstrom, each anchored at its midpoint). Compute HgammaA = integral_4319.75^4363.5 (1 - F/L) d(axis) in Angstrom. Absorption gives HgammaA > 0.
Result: -3.7 Angstrom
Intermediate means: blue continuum 7.9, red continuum 8.53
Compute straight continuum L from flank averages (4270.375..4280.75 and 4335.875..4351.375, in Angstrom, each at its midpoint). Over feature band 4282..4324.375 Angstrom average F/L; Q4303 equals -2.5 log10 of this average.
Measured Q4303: 0.036 mag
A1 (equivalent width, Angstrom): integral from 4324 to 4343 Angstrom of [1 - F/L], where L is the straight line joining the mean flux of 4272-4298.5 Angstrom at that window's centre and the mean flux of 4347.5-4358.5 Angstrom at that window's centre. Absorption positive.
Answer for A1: -0.6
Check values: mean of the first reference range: 7.99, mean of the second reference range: 8.74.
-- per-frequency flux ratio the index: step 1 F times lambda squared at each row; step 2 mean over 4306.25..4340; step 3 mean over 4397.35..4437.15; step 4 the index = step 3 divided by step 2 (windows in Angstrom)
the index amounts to 1.1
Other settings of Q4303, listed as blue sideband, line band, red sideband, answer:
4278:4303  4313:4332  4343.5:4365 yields -0.027 mag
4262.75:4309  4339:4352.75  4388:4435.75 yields -0.073 mag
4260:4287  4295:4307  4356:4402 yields 0.093 mag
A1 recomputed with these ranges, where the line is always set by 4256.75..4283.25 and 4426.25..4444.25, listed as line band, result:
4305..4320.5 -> 0.52 Angstrom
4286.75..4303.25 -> 0.54 Angstrom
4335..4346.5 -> -0.85 Angstrom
